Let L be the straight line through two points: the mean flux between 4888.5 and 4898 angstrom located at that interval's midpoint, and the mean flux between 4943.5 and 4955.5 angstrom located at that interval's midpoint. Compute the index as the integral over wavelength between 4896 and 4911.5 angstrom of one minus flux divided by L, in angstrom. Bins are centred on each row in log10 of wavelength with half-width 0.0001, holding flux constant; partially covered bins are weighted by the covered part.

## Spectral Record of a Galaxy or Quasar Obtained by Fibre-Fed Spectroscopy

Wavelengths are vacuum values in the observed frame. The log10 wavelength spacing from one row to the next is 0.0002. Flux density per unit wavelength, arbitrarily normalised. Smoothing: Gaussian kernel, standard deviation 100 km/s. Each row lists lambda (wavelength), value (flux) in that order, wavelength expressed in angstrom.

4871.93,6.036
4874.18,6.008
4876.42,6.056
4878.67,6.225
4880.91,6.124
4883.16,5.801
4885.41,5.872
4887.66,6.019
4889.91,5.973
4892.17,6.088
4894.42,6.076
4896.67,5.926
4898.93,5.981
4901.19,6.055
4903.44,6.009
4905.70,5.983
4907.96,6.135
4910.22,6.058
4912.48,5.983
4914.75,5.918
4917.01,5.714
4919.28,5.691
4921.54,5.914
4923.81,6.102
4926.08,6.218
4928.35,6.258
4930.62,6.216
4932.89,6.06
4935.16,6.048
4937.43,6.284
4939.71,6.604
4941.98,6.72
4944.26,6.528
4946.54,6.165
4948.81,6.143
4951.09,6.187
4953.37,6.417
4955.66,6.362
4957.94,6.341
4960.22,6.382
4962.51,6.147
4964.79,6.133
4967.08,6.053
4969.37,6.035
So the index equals 0.1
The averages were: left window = 6.01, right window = 6.29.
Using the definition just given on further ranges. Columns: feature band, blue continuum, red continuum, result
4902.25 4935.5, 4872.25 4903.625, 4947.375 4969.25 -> 0.49 angstrom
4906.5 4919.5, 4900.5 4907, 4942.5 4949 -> 0.34 angstrom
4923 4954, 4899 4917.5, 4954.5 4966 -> -0.65 angstrom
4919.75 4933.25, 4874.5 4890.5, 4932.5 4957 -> 0.27 angstrom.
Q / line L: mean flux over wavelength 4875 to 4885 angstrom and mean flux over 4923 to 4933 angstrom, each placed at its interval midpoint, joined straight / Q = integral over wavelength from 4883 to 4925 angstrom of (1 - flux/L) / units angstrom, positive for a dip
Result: 0.99 angstrom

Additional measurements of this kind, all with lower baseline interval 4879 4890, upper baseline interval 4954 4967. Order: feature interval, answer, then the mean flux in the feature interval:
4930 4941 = -0.1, 6.25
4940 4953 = -0.3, 6.37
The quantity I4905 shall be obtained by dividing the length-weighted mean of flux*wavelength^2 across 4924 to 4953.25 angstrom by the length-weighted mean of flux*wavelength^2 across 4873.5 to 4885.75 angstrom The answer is 1.07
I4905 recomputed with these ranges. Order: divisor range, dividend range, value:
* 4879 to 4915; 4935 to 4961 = 1.08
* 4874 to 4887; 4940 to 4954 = 1.09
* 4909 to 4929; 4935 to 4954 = 1.08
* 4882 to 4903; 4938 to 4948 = 1.11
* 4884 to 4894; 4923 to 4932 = 1.05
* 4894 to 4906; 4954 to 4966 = 1.07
